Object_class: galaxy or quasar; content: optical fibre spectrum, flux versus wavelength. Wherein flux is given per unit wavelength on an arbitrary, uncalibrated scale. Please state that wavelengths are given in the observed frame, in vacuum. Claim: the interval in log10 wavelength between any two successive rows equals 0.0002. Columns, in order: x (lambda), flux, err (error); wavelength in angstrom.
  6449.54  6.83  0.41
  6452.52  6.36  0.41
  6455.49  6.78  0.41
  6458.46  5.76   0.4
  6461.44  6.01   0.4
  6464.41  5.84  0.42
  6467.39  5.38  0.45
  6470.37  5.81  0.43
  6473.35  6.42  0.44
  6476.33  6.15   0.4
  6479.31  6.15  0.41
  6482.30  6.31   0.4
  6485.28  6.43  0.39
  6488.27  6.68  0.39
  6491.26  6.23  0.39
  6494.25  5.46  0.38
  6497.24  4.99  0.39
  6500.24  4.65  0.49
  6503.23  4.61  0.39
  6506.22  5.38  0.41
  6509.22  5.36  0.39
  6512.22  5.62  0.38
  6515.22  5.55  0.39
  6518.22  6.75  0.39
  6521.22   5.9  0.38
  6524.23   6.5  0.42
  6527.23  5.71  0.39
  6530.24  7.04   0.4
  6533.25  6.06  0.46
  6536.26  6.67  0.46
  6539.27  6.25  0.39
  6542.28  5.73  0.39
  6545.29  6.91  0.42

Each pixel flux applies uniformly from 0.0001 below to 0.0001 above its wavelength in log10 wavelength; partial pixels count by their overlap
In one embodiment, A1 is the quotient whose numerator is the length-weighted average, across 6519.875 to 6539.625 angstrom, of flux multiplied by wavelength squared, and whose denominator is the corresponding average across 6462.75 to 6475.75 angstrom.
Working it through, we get 1.1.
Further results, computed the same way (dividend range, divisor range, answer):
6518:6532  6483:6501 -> 1.10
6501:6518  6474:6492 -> 0.86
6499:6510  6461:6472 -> 0.88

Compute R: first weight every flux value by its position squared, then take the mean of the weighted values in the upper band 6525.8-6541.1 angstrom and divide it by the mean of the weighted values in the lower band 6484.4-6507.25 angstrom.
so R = 1.2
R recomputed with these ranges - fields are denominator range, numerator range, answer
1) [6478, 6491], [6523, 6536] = 1.01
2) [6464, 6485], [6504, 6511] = 0.89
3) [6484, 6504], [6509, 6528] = 1.07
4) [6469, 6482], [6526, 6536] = 1.05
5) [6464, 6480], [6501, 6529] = 0.97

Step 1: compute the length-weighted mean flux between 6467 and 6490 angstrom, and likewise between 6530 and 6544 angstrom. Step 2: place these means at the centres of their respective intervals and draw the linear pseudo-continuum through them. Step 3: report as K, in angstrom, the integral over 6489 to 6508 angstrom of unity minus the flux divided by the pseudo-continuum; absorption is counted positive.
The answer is 2.9 angstrom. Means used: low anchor 6.21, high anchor 6.3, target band 5.28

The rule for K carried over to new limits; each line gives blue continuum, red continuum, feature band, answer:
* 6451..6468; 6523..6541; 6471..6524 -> 3.4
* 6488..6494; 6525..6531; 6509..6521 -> 0.8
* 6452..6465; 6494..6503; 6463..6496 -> -3.5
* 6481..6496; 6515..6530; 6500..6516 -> 2.5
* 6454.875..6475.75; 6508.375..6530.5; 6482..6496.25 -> -0.4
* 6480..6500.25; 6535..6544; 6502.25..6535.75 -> 1.1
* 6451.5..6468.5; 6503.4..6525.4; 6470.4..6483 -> -0.5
